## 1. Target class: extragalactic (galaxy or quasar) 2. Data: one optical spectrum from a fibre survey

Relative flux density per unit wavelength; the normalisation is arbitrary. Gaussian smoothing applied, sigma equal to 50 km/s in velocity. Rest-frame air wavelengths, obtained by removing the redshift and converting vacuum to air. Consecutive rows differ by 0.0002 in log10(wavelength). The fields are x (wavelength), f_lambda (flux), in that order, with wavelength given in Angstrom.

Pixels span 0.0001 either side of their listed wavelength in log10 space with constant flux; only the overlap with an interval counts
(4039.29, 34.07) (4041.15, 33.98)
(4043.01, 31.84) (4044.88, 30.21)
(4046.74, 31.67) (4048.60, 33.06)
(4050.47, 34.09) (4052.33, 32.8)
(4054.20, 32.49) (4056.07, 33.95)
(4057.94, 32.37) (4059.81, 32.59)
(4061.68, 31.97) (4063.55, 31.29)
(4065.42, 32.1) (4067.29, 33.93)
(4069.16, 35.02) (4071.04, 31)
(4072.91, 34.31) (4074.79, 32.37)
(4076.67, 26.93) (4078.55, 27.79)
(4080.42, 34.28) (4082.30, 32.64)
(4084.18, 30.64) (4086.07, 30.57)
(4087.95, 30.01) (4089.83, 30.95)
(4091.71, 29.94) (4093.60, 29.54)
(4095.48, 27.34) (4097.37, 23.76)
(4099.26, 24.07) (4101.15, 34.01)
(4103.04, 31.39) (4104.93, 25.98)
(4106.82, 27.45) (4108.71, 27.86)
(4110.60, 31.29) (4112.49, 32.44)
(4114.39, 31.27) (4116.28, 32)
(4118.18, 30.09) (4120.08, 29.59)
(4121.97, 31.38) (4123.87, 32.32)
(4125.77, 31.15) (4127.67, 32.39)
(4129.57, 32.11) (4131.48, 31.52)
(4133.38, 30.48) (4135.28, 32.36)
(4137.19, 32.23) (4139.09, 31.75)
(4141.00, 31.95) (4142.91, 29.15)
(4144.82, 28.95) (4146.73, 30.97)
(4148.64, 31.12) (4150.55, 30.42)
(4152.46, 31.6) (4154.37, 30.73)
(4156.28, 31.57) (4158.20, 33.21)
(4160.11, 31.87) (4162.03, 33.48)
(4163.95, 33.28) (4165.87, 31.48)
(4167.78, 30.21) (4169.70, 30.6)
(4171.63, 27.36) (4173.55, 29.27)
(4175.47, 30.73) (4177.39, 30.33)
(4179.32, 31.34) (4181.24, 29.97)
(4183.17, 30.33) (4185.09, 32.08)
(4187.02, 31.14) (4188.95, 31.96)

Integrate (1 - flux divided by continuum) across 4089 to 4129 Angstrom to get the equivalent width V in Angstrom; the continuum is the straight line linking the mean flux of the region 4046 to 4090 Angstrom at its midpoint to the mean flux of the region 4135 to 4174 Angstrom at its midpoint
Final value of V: 2.2 Angstrom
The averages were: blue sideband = 32.1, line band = 29.8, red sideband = 31.1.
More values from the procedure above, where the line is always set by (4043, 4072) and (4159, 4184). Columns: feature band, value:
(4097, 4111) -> 1.6 Angstrom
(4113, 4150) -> 0.2 Angstrom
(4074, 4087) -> 0.6 Angstrom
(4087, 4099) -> 1.4 Angstrom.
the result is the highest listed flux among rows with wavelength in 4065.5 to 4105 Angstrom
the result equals 35.02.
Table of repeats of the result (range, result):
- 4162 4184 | 33.48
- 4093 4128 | 34.01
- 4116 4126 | 32.32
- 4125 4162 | 33.21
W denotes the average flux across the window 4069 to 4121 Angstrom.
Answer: 30.1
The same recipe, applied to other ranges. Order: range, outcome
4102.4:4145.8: 30.7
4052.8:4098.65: 31.1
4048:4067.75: 32.7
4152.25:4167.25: 32.1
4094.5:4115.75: 28.9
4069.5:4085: 31.4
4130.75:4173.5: 31.2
